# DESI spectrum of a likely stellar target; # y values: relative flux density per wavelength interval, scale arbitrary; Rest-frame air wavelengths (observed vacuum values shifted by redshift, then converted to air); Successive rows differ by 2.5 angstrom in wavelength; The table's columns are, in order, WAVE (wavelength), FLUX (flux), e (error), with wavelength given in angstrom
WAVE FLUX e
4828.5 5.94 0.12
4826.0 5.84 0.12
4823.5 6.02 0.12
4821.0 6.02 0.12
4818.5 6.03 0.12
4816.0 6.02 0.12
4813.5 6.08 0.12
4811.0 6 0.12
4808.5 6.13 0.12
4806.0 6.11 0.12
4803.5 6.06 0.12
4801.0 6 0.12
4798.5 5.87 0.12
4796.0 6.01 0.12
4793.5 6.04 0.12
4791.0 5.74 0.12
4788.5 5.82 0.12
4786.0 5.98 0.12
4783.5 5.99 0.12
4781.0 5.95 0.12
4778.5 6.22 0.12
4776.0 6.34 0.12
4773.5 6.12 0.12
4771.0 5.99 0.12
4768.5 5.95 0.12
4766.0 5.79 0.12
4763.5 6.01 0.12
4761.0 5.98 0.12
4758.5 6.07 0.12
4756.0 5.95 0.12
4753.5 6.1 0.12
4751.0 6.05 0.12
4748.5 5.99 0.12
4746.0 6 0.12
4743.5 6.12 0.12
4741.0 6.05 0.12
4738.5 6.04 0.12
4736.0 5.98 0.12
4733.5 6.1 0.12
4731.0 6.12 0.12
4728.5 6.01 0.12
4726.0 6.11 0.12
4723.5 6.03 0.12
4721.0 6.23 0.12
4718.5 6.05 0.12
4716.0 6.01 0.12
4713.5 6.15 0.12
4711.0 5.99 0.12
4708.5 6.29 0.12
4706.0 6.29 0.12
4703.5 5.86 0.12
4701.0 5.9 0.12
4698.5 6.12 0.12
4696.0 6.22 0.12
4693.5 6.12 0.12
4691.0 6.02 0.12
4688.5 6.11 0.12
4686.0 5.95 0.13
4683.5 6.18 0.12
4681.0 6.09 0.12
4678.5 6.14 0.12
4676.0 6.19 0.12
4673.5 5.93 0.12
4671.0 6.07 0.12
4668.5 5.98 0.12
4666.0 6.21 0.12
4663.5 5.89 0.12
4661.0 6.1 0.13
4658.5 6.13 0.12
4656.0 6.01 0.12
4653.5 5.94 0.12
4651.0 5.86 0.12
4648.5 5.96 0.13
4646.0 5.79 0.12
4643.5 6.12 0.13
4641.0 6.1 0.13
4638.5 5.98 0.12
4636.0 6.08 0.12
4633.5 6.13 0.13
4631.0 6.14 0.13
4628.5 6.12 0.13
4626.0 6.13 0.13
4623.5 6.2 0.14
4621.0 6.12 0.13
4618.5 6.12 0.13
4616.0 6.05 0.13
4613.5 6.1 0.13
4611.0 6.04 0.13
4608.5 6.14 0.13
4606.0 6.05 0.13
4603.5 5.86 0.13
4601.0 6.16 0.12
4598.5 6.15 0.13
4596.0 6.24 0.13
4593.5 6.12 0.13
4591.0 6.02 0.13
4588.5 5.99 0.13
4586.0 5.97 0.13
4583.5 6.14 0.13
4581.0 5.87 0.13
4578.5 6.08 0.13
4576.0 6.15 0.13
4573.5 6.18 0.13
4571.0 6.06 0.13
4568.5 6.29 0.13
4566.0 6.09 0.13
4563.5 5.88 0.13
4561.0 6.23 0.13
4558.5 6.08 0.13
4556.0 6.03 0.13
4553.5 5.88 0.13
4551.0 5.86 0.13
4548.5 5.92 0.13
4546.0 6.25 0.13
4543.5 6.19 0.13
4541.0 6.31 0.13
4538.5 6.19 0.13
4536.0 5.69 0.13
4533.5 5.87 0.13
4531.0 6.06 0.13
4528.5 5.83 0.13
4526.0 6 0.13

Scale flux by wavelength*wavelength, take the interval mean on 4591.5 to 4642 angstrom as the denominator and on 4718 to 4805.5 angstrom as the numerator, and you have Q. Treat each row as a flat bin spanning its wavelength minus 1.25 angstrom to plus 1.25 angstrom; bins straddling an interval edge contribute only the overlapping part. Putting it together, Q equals 1.1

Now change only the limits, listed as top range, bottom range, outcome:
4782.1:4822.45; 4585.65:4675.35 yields 1.06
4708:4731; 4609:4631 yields 1.04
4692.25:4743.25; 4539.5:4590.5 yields 1.07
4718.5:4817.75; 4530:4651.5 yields 1.07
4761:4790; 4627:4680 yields 1.05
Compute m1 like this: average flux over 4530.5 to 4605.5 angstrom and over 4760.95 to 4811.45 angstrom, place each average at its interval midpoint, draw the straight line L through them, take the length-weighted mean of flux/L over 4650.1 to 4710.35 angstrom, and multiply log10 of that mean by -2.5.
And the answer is -0.006 mag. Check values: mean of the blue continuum 6.06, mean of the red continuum 6.01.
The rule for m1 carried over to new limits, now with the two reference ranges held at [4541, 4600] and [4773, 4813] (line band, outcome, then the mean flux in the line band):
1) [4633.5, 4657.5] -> 0.012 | 5.99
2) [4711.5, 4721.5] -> -0.009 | 6.09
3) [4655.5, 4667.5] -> -0.003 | 6.07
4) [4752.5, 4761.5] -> 0.001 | 6.03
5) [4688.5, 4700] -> -0.012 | 6.11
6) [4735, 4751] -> 0.001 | 6.03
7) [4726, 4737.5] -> -0.004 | 6.06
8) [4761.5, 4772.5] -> 0.016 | 5.94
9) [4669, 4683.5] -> -0.006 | 6.09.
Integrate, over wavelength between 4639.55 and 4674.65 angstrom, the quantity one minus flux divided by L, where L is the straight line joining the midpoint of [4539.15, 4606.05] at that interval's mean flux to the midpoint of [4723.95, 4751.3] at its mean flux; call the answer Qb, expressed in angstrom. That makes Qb 0.3 angstrom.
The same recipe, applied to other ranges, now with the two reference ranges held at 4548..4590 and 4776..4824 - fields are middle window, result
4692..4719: -0.30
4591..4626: -0.37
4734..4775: 0.02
